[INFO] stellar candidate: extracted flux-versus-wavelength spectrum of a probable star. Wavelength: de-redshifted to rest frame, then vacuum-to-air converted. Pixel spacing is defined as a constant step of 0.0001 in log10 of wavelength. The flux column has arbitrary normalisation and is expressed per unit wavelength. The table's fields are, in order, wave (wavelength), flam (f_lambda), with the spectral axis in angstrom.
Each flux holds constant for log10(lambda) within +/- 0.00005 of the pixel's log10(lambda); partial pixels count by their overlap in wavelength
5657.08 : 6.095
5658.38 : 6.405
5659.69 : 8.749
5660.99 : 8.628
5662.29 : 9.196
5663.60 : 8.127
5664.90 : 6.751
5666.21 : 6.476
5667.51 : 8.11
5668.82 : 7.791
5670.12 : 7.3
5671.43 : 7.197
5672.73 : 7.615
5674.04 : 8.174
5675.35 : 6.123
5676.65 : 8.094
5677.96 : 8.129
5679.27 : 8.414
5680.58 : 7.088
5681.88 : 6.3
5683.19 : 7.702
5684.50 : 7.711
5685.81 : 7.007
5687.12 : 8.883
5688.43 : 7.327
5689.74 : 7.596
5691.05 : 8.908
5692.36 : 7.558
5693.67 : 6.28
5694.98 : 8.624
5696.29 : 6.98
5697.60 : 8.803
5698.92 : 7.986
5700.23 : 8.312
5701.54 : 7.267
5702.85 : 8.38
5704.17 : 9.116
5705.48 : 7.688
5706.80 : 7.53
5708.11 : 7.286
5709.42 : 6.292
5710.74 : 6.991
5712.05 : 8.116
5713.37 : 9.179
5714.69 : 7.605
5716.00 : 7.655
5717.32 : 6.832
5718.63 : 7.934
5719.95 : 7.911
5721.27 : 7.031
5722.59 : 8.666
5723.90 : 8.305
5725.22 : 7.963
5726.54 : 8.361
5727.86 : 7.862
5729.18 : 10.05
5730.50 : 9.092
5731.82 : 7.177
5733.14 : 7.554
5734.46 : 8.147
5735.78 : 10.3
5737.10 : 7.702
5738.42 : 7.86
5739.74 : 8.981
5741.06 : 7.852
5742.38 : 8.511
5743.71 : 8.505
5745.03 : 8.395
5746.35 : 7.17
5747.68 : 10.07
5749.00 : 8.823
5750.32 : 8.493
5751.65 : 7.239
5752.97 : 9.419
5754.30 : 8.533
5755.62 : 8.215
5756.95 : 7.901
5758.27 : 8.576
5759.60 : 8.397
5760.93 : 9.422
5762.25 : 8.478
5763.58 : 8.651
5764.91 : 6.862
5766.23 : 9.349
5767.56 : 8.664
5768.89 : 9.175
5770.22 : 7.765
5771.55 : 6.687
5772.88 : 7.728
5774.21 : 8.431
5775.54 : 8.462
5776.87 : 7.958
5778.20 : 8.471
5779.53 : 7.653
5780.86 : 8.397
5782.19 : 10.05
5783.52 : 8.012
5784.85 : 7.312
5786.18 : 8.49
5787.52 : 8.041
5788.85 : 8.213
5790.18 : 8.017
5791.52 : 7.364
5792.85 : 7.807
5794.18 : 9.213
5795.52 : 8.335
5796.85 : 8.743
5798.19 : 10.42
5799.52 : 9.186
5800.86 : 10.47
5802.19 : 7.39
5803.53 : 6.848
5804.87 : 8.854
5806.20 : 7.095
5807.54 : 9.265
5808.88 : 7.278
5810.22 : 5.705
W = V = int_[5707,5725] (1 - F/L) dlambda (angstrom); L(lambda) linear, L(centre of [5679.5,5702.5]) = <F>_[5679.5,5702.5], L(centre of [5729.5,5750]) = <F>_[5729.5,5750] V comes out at 0.9 angstrom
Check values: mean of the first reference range 7.69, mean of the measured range 7.68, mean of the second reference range 8.44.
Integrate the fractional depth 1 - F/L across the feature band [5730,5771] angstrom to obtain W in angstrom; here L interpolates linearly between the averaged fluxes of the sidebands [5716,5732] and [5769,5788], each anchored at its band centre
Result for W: -1.5 angstrom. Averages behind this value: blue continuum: 8.11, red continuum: 8.13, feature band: 8.42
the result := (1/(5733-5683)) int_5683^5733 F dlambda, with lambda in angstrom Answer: 7.89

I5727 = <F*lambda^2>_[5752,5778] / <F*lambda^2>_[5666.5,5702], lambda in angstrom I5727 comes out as 1.12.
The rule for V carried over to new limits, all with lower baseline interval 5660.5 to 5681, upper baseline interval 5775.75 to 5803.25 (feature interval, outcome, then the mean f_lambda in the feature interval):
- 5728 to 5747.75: -0.73 angstrom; 8.43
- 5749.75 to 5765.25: -0.24 angstrom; 8.38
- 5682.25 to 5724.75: 0.65 angstrom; 7.79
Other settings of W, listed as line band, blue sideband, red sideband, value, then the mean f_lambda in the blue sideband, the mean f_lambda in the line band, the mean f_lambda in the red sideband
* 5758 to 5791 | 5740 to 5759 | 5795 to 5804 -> 1.3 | 8.42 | 8.28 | 8.82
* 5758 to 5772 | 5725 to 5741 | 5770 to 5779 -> -0.6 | 8.41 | 8.38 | 7.93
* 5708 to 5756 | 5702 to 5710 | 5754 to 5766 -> -0.8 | 7.72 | 8.18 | 8.37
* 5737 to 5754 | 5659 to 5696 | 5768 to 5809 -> -0.7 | 7.7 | 8.41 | 8.31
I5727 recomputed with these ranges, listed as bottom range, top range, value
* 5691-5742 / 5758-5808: 1.07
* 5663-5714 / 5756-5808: 1.13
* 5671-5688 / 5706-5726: 1.03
